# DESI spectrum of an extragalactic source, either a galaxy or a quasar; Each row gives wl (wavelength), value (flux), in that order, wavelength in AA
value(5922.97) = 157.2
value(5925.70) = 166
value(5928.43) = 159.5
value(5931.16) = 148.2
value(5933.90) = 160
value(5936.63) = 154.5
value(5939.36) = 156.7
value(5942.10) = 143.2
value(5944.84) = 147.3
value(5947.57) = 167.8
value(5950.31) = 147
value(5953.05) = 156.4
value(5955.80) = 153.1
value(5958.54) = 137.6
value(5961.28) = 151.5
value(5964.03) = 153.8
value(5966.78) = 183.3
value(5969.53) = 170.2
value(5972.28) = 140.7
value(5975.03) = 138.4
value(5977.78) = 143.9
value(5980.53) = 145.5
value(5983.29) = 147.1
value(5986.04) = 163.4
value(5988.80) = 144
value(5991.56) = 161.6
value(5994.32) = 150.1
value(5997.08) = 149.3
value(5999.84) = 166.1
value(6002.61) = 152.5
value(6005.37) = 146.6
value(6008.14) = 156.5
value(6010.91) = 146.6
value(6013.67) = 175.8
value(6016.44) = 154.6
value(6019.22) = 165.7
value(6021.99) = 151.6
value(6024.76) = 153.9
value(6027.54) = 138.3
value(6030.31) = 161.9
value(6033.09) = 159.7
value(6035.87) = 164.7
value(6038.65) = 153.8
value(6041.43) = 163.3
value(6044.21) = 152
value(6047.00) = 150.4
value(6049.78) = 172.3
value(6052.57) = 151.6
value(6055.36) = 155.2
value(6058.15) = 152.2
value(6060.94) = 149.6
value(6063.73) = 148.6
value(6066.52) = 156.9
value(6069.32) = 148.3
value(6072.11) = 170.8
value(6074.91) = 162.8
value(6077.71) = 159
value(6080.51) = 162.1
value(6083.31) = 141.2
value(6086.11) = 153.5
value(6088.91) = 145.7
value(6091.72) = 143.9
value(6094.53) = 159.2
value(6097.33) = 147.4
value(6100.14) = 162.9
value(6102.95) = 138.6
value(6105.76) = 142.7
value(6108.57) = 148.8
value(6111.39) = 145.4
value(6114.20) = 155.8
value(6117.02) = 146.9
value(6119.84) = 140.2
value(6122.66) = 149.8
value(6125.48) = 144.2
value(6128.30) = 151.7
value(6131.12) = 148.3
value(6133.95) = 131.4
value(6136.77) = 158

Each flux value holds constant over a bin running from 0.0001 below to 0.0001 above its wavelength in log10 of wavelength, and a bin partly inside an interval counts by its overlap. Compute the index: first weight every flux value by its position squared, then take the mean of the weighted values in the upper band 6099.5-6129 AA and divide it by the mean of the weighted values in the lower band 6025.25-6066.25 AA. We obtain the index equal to 0.97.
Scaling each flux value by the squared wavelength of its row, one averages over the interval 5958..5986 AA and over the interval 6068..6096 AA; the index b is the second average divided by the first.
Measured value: 1.05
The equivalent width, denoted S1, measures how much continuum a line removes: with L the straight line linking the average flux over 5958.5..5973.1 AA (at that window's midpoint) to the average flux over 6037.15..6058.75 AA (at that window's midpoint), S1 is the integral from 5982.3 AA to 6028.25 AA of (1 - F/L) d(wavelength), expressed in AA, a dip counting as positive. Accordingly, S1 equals 0.8 AA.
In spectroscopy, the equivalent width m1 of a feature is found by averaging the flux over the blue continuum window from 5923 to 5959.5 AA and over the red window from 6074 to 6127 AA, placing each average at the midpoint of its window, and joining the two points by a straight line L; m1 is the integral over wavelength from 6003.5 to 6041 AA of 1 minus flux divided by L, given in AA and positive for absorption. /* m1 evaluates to -1.1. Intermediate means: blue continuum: 154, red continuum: 150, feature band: 156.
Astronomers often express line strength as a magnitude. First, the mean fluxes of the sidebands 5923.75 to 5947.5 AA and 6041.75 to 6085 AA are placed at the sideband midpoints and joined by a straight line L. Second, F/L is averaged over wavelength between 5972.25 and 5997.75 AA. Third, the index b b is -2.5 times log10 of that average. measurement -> 0.05 mag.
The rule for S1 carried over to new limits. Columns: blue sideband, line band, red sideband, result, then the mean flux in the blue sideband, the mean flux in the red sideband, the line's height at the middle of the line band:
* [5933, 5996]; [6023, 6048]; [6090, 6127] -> -0.81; 153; 148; 151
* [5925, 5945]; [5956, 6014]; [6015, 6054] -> 0.91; 154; 157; 156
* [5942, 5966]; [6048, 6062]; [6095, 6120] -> -0.61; 152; 148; 150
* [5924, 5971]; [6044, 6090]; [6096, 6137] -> -1.58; 156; 147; 150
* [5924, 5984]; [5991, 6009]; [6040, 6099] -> -0.05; 153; 155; 154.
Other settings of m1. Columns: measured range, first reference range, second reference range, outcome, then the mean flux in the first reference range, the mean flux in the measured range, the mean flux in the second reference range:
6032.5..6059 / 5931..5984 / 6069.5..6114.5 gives -0.9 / 152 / 158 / 152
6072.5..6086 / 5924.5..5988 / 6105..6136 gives -0.8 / 154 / 157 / 146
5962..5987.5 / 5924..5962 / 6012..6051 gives 0.2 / 154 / 154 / 158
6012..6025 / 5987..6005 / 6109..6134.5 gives -0.7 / 154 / 161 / 147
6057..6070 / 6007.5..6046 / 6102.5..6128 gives 0.1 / 157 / 151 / 146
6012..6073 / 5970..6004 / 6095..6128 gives -2.9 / 151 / 157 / 148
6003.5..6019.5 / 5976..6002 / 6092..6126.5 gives -0.6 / 152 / 157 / 148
